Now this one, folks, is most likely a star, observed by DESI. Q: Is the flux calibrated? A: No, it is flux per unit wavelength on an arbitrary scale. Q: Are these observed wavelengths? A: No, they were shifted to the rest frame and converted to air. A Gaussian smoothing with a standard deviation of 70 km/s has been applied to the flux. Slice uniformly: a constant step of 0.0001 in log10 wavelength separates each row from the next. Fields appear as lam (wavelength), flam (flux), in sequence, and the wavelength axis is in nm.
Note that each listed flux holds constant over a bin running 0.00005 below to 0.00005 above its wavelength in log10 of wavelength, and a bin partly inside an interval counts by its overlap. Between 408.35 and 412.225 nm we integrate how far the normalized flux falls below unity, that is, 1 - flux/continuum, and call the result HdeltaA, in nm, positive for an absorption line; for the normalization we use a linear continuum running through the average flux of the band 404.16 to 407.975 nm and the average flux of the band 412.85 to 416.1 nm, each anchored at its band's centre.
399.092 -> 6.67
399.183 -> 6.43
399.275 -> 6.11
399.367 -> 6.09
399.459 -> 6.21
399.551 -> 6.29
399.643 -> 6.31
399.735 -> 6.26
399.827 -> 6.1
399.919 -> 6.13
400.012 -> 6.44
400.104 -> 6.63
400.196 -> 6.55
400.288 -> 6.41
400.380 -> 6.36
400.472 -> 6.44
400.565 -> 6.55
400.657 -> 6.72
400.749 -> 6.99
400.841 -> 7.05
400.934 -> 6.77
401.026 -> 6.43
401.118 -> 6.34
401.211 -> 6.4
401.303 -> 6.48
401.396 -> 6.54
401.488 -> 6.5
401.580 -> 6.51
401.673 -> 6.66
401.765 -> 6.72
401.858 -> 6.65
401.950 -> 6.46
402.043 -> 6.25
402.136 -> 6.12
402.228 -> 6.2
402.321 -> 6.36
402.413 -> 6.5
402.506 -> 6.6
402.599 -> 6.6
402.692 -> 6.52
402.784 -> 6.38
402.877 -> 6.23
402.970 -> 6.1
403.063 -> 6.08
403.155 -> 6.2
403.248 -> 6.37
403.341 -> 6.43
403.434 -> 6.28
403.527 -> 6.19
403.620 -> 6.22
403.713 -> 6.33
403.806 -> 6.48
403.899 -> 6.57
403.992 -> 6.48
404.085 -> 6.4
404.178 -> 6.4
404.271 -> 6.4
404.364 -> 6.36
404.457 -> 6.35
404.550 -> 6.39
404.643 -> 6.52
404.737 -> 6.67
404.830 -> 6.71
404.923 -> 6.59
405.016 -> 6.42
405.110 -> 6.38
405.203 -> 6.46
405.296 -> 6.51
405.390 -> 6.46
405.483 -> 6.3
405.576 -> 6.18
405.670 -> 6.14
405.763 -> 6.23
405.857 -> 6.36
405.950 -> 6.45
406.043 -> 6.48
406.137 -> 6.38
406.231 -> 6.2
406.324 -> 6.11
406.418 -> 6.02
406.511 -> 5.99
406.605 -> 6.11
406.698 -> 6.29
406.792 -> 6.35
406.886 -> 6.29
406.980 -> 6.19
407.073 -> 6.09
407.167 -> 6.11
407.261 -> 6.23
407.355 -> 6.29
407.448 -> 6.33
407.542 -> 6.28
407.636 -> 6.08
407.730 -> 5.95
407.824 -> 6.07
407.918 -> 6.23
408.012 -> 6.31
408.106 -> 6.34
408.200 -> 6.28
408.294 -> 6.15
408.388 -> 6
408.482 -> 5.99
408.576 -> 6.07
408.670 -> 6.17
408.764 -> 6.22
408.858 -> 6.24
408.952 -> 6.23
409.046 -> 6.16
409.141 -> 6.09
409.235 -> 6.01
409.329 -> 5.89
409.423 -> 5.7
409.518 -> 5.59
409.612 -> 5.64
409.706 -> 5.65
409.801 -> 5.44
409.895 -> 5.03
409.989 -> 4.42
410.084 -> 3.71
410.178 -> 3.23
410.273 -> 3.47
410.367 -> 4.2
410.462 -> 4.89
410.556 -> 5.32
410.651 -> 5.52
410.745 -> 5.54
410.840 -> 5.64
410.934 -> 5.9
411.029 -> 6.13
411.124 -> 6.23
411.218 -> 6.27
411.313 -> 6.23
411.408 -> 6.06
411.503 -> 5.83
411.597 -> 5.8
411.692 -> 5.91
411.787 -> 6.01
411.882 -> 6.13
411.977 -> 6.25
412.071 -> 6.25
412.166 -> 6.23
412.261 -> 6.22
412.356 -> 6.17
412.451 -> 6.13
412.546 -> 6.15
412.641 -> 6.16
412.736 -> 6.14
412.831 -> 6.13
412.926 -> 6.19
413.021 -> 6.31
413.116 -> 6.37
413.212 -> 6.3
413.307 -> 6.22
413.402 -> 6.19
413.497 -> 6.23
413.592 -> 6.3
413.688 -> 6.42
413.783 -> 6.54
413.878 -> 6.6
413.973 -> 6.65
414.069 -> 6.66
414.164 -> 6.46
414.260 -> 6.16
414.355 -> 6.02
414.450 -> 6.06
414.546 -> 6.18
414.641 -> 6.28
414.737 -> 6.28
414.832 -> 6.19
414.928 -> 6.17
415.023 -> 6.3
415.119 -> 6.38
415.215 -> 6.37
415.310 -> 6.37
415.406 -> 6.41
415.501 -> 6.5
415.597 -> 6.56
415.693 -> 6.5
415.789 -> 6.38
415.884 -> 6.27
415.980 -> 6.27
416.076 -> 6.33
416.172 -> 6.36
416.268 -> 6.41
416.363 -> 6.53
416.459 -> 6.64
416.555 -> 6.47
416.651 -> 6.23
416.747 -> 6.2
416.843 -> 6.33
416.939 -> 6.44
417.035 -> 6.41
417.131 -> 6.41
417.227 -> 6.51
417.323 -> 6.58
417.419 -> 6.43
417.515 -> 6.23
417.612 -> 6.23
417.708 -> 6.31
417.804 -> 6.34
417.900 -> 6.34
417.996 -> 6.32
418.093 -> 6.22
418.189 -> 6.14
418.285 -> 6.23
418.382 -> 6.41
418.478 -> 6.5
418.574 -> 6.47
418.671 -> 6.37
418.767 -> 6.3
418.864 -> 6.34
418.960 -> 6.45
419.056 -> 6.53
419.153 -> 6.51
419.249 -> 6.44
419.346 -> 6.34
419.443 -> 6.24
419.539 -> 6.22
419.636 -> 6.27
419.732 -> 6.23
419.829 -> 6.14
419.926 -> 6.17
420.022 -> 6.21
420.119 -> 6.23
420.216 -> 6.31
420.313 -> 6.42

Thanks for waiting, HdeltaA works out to 0.41 nm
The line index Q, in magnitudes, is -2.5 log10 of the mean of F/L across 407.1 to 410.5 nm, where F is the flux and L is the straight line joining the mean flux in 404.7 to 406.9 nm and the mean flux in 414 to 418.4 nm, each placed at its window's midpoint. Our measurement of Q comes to 0.118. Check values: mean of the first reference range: 6.34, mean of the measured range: 5.69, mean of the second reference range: 6.34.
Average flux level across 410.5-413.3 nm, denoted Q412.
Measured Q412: 6.05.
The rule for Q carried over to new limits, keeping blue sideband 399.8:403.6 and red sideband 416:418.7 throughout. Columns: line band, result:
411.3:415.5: 0.025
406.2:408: 0.042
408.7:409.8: 0.085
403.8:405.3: -0.008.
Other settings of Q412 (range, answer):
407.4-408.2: 6.2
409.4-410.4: 4.72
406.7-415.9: 6.01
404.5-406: 6.42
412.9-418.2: 6.35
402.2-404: 6.35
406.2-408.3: 6.19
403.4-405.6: 6.42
